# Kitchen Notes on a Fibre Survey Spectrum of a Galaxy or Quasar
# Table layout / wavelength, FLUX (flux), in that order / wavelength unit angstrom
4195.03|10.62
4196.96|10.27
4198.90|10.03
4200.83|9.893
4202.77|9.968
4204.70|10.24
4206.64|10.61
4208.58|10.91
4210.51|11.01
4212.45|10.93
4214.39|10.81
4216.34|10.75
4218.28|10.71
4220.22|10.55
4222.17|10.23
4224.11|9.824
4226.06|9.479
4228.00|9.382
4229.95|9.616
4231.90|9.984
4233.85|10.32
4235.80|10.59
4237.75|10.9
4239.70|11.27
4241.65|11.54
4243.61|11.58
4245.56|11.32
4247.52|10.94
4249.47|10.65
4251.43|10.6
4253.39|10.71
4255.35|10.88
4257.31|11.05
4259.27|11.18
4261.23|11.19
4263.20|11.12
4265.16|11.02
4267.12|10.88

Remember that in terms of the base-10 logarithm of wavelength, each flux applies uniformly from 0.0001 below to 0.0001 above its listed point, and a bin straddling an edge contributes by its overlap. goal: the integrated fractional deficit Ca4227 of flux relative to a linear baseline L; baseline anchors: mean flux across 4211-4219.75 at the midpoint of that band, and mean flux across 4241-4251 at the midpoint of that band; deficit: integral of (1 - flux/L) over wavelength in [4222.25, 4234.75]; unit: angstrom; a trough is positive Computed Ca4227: 1.3 angstrom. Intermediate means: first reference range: 10.8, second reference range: 11.2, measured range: 9.8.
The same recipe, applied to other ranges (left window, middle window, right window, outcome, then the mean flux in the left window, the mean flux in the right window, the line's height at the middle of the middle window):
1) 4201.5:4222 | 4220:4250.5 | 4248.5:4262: 0.72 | 10.6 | 10.9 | 10.8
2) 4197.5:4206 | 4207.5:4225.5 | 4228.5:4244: -0.52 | 10.1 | 10.6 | 10.3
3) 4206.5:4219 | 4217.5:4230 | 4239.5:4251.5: 1.09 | 10.8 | 11.2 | 10.9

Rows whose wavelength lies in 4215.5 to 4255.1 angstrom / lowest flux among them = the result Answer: 9.382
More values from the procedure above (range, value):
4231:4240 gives 9.984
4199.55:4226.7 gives 9.479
